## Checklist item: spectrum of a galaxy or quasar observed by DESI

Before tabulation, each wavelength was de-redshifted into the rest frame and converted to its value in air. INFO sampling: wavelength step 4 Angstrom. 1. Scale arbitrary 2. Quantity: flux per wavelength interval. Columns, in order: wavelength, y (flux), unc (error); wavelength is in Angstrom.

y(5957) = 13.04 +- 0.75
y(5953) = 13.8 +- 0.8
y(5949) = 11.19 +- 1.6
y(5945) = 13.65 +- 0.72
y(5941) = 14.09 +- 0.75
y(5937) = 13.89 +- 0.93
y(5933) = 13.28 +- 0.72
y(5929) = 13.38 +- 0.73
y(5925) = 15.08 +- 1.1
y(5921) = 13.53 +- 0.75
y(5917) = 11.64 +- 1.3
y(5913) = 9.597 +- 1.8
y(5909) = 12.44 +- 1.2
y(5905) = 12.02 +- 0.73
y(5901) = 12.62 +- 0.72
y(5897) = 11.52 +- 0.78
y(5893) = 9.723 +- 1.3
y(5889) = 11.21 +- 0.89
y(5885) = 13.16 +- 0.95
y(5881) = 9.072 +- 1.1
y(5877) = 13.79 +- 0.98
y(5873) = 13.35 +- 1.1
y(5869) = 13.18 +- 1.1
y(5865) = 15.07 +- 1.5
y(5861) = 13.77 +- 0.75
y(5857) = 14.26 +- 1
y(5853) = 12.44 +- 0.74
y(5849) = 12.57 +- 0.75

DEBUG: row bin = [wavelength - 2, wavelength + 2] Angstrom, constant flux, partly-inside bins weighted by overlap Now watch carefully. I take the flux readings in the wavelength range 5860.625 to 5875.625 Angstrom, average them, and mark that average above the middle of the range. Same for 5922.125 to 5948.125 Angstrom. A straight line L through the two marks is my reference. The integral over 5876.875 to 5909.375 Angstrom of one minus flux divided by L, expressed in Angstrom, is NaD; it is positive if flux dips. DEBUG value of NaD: 5.3 Angstrom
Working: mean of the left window 13.8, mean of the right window 13.8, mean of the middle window 11.6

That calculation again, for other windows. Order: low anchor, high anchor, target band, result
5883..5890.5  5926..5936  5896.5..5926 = 1.7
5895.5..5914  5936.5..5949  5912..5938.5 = -0.7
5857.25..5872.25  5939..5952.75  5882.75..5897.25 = 2.5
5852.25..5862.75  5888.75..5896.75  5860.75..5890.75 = -1.9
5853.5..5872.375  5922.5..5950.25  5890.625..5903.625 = 2.3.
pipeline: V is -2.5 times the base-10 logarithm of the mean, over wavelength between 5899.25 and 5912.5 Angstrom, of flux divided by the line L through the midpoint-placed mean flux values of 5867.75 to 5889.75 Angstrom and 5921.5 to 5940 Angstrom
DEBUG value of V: 0.09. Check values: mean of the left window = 12.3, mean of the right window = 13.9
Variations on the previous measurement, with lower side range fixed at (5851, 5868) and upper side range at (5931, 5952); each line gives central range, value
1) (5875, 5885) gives 0.16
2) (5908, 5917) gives 0.22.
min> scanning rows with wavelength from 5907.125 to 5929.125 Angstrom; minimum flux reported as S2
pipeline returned 9.597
